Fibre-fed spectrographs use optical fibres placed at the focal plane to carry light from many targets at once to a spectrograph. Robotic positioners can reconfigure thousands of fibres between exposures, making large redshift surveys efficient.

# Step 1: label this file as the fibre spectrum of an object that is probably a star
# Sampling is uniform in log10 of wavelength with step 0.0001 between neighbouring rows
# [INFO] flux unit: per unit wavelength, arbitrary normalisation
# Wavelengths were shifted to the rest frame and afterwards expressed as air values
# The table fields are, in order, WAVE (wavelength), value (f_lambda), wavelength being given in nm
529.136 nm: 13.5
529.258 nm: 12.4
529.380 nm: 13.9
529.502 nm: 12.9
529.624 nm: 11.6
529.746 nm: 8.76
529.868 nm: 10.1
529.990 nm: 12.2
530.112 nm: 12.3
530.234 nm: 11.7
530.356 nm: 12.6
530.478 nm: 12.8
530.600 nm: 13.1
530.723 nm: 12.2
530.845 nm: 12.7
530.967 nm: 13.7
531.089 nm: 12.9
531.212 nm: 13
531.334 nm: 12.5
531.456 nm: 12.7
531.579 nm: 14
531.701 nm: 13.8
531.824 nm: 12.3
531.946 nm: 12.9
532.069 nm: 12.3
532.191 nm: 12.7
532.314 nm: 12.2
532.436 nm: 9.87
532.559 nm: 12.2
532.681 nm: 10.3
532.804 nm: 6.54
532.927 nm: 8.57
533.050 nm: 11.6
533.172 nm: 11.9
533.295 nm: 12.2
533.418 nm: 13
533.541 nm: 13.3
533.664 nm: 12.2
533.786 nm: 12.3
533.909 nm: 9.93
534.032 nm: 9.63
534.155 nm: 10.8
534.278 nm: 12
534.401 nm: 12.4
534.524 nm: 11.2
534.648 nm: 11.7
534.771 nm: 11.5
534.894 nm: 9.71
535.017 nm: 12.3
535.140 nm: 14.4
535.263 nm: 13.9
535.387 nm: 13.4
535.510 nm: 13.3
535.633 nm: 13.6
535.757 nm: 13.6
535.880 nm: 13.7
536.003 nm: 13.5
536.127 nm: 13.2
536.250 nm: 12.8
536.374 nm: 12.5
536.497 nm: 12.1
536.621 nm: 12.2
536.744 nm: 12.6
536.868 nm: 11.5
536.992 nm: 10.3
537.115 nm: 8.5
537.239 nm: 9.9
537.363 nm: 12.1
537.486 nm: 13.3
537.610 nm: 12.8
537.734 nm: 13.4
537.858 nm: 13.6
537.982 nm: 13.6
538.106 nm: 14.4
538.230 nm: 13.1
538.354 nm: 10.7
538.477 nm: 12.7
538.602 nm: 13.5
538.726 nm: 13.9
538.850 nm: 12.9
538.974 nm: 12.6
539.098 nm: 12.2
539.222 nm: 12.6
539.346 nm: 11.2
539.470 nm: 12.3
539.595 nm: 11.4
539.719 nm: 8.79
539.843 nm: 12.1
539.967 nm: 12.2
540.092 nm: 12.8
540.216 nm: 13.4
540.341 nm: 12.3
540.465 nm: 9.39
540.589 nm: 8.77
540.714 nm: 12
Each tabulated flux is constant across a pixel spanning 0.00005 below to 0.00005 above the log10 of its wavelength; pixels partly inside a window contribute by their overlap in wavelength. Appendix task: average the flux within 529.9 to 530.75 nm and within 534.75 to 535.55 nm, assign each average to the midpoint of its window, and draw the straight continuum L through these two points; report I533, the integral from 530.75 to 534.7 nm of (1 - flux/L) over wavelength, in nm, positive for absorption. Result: 0.206 nm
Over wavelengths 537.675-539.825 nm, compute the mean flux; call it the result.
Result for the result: 12.5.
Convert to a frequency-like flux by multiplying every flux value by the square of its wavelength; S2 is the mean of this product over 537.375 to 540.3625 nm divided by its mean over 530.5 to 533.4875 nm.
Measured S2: 1.1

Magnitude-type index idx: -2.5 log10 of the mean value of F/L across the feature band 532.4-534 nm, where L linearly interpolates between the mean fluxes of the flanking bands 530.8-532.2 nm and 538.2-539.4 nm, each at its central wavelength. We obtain 0.164 mag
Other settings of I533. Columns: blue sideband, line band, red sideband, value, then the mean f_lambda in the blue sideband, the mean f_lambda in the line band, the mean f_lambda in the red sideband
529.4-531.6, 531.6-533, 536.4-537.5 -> 0.085 nm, 12.3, 11.3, 11.3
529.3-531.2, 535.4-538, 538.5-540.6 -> -0.088 nm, 12.2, 12.5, 12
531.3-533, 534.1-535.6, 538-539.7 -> -0.034 nm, 11.6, 12.3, 12.5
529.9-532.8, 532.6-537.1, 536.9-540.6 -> 0.112 nm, 12.3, 11.9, 12.1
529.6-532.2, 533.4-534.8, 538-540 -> 0.085 nm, 12.4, 11.6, 12.3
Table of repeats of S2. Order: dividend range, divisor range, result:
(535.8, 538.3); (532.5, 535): 1.13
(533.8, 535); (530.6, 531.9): 0.86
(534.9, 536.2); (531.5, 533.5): 1.16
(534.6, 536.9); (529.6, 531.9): 1.05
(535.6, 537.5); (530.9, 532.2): 0.95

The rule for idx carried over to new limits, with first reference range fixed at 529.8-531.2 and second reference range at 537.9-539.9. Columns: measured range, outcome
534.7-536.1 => -0.05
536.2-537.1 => 0.05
